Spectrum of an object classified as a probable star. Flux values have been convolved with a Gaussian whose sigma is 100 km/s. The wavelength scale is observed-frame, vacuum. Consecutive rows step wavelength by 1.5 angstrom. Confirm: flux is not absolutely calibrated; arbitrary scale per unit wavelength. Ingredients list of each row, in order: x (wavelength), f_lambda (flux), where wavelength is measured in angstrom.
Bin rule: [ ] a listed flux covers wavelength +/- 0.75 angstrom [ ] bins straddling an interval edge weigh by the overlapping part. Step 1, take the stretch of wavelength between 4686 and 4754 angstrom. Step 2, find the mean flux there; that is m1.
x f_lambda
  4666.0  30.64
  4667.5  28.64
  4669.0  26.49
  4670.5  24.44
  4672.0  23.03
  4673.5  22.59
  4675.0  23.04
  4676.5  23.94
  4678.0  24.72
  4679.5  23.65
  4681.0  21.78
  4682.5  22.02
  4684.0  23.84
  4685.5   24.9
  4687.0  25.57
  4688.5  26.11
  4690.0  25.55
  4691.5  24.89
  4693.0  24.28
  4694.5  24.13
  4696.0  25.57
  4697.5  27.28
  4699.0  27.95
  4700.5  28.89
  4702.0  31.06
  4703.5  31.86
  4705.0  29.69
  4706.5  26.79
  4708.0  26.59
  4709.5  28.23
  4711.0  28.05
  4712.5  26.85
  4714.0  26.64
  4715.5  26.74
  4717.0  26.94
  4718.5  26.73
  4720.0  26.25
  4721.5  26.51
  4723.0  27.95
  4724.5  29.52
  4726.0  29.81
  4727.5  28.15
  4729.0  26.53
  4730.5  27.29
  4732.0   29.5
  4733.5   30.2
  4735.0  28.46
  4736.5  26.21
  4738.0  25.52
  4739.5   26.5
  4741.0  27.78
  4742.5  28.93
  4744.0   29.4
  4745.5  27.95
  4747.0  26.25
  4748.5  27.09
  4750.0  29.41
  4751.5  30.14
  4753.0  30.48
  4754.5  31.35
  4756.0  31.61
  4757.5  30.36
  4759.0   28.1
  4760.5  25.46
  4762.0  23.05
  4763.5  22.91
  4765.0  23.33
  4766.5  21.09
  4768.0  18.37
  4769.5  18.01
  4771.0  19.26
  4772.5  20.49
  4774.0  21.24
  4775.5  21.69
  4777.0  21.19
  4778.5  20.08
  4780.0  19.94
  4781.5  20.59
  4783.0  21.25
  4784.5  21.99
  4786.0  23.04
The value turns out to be 27.6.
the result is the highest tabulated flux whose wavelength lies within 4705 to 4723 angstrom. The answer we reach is 29.69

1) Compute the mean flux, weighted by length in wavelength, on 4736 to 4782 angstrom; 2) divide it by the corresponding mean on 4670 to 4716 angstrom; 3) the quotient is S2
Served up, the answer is 0.97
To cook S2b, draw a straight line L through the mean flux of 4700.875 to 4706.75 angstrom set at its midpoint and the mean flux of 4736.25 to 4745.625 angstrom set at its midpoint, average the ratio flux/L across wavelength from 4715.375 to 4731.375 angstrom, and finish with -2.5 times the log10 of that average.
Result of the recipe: 0.04 mag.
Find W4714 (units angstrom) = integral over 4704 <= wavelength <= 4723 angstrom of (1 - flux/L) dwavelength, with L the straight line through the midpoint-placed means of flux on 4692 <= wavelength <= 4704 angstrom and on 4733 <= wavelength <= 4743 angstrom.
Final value 0.2 angstrom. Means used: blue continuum 27.5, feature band 27.3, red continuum 27.6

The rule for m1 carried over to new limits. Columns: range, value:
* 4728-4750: 27.8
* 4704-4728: 27.6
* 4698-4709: 28.9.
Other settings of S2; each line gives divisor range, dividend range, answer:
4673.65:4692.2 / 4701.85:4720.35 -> 1.15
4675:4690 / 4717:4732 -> 1.15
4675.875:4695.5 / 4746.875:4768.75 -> 1.10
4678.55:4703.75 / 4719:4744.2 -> 1.08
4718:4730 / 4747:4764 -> 1.02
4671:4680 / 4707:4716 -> 1.16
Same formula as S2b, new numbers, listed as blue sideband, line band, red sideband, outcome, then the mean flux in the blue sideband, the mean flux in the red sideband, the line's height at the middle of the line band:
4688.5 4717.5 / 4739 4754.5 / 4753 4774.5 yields -0.144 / 27.2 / 24.2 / 25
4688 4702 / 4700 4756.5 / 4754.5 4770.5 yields -0.115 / 26.3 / 24.5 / 25.4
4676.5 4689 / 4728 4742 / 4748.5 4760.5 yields 0.022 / 24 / 29.7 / 28.2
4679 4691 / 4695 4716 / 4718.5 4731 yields -0.080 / 24.2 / 27.7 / 26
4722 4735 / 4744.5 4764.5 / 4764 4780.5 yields -0.177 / 28.6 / 20.5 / 23.8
